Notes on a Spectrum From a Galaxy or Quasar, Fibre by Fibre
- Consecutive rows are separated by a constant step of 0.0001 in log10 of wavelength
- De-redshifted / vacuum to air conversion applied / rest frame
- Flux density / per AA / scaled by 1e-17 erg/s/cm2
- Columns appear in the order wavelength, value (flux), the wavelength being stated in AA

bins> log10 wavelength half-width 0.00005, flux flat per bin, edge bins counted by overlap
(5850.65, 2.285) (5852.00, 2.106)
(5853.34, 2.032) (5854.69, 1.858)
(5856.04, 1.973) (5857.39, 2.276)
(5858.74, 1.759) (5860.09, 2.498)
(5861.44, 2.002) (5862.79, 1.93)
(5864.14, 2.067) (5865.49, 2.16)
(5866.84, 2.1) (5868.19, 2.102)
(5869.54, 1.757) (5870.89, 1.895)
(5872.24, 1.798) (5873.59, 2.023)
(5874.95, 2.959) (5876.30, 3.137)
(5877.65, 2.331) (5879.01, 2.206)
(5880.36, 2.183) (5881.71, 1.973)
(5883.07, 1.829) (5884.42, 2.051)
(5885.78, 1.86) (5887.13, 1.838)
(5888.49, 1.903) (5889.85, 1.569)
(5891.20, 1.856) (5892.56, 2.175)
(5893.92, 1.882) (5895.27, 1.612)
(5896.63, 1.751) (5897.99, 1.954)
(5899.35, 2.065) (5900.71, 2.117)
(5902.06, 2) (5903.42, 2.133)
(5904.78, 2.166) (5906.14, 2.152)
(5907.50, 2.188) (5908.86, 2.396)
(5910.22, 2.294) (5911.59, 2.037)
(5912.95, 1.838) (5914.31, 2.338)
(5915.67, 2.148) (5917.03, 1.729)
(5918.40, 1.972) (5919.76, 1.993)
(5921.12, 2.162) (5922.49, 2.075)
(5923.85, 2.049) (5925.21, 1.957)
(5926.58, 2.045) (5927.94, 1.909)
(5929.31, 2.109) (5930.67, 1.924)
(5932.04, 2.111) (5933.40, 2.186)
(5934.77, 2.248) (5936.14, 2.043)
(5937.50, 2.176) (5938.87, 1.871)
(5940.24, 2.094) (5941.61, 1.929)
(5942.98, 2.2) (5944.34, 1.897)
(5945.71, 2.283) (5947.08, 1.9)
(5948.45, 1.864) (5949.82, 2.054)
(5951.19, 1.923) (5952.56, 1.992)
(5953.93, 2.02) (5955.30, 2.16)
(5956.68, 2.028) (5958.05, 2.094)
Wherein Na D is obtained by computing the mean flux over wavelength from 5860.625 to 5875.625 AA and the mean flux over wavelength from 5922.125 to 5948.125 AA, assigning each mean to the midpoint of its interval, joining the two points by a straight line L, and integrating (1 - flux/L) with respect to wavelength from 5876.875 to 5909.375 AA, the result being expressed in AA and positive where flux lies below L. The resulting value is 0.9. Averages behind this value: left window 2.08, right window 2.05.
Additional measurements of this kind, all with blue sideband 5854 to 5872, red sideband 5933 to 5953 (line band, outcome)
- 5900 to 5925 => -0.76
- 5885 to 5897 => 1.18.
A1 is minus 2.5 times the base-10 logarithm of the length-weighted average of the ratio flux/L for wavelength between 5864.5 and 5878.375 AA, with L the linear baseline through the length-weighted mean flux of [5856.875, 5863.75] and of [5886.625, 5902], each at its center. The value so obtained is -0.104 mag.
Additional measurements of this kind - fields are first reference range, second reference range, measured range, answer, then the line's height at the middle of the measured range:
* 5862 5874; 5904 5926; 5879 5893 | 0.050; 2.02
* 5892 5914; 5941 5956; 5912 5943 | -0.005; 2.03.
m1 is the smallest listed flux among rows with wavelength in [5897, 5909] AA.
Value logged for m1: 1.954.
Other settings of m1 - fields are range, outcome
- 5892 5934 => 1.612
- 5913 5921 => 1.729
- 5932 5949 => 1.864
